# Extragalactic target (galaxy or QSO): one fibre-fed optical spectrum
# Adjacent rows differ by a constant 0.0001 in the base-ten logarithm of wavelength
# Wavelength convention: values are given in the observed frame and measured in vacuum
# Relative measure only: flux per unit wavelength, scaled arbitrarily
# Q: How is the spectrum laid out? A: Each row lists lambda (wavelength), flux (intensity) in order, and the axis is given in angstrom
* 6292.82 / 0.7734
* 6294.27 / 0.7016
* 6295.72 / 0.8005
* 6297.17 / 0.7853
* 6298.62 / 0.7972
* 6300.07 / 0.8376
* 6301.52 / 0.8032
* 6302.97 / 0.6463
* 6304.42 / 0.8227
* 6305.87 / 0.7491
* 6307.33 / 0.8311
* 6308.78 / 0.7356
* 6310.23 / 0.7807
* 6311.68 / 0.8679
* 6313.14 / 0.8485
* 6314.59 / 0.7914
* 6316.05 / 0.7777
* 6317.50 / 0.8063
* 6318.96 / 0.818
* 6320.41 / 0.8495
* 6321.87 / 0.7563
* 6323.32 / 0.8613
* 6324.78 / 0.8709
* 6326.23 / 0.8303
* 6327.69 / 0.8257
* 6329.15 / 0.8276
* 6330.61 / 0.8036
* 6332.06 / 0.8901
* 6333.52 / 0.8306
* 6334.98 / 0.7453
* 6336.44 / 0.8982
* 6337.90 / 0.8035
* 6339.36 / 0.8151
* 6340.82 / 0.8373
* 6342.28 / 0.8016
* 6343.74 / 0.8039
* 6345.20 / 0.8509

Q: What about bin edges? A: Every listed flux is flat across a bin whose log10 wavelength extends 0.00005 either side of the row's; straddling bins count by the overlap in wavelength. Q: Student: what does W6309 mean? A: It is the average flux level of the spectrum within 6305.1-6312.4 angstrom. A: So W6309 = 0.793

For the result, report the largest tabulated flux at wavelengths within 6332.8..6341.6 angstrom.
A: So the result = 0.8982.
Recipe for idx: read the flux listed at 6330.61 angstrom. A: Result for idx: 0.8036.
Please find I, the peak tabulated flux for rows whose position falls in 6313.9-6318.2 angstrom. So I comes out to 0.8063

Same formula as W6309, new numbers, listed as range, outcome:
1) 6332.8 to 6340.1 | 0.818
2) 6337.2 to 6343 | 0.814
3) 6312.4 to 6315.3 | 0.819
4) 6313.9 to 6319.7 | 0.798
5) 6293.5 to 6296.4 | 0.75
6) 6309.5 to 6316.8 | 0.813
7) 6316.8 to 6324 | 0.818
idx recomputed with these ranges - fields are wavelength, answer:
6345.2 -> 0.8509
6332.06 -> 0.8901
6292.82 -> 0.7734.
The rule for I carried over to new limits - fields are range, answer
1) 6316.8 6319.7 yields 0.818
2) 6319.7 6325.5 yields 0.8709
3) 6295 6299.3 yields 0.8005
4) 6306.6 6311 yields 0.8311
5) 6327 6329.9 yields 0.8276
